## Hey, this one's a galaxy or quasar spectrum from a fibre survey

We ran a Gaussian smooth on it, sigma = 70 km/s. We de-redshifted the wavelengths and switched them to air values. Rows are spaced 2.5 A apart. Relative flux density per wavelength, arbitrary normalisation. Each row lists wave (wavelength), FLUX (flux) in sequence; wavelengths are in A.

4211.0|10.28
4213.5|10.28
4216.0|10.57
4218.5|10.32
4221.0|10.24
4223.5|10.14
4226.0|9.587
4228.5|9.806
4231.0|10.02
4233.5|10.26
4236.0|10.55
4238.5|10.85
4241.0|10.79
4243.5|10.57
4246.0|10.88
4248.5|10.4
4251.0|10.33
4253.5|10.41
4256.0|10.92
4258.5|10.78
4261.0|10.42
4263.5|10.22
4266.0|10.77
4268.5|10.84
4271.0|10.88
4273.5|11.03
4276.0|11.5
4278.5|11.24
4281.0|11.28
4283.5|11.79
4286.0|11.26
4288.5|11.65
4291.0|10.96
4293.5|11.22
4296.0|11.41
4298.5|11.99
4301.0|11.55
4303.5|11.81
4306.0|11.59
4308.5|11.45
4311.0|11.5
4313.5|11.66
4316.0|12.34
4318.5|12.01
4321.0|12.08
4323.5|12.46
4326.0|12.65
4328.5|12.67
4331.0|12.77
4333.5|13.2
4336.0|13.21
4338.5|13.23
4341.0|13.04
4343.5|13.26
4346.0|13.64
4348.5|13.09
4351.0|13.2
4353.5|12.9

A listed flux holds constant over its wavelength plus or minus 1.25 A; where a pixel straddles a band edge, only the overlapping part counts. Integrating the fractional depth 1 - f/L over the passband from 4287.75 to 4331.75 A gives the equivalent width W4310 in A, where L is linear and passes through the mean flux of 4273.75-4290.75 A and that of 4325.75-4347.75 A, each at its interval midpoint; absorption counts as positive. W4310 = 1.4 A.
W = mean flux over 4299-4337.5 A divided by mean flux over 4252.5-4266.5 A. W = 1.2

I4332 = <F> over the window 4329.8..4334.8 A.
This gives 13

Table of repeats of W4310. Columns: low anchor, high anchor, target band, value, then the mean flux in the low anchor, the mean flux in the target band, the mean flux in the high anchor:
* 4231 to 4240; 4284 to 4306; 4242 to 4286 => 0.49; 10.5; 10.9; 11.5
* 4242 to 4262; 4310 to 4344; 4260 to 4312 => 1.04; 10.6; 11.3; 12.6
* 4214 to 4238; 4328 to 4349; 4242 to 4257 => 0.31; 10.2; 10.6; 13.1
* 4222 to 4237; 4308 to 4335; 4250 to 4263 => 0.19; 10.1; 10.6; 12.3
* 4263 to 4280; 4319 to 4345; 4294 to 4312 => 0.51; 11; 11.6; 12.8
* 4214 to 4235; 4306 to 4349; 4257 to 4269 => 0.48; 10.1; 10.6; 12.6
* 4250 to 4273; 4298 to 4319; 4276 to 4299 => -0.32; 10.6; 11.4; 11.8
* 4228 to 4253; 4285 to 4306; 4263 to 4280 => 0.13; 10.5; 11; 11.5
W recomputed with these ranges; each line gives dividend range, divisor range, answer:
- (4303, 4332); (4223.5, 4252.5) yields 1.17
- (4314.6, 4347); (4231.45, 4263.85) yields 1.21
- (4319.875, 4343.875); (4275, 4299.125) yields 1.13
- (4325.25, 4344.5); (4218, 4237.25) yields 1.29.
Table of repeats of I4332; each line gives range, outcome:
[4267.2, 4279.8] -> 11.1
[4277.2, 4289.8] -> 11.4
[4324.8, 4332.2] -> 12.7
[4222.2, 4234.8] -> 9.97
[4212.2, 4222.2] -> 10.4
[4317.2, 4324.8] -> 12.2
